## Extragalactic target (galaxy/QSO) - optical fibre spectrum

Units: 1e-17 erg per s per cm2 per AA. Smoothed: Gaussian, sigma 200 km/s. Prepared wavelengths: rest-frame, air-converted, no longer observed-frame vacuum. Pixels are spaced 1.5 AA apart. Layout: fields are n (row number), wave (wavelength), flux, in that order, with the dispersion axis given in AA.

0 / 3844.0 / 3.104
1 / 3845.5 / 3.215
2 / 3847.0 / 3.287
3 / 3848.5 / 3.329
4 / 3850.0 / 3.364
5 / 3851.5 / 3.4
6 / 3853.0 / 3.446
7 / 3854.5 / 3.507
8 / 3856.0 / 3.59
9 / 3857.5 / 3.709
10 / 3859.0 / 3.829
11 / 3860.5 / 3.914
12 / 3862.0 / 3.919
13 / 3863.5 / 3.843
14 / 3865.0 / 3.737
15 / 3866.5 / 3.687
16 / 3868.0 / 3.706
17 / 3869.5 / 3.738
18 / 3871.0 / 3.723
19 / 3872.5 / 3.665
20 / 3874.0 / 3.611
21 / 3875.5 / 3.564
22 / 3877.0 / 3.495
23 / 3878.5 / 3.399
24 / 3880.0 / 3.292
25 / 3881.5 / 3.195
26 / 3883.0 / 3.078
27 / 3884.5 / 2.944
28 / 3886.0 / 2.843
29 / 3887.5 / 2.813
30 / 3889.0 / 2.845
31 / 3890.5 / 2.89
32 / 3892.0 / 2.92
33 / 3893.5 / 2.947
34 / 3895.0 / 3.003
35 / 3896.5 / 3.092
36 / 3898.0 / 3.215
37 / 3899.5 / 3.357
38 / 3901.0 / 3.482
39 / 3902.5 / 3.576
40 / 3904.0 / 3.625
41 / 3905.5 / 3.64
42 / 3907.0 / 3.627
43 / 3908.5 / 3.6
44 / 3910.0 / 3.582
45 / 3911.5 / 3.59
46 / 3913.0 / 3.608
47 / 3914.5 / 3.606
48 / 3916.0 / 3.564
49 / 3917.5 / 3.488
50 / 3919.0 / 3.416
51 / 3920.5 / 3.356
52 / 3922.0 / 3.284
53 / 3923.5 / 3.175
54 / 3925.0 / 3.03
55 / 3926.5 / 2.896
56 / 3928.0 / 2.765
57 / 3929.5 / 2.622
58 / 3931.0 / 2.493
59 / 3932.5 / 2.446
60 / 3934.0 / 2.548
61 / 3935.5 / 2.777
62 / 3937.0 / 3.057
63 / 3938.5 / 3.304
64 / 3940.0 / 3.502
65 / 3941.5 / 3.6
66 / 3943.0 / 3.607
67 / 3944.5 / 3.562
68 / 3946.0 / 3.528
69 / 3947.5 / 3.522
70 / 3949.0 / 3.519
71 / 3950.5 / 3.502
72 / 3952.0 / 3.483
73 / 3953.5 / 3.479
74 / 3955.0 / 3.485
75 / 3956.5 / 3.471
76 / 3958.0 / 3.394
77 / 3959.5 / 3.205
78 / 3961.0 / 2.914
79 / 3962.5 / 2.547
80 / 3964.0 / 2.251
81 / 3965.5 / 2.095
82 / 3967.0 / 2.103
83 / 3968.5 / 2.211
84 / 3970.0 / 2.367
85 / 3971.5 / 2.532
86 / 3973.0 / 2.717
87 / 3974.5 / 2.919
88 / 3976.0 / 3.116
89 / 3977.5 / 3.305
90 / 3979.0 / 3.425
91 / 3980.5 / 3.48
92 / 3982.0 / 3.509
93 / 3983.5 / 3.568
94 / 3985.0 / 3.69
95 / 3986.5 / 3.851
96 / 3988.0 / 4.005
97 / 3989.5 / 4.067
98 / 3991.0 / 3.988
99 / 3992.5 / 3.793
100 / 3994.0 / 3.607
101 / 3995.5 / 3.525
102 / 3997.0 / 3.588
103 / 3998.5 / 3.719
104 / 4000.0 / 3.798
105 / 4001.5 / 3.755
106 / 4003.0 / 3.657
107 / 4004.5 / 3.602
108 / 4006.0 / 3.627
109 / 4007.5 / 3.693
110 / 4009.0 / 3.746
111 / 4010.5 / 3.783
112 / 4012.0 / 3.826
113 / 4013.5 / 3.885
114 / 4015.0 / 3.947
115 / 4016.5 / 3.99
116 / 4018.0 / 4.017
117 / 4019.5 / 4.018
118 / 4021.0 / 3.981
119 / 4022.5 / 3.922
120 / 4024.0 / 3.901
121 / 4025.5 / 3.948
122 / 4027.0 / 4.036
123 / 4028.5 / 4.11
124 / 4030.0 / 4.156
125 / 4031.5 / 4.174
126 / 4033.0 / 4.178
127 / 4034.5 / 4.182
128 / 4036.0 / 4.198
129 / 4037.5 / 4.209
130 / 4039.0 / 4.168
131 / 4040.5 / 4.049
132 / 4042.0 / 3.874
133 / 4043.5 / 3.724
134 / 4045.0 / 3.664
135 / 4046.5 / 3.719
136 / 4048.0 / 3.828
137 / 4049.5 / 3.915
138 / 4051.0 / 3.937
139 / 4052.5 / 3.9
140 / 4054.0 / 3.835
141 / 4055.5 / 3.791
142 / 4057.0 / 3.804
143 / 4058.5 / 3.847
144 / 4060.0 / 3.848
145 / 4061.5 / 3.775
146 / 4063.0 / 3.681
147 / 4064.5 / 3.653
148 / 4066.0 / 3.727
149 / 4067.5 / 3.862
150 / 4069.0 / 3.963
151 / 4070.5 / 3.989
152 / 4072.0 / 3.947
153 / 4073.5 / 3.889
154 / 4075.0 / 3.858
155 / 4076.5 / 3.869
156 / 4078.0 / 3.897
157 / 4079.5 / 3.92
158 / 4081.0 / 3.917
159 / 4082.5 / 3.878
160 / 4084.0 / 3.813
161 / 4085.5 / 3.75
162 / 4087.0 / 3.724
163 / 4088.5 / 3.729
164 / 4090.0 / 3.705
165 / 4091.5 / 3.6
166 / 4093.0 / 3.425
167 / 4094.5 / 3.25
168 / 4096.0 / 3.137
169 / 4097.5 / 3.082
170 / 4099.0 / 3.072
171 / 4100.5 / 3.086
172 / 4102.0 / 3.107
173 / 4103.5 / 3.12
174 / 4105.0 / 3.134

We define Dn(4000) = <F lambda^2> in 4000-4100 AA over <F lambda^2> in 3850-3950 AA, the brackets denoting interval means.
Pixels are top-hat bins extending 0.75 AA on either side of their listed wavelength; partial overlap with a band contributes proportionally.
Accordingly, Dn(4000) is 1.23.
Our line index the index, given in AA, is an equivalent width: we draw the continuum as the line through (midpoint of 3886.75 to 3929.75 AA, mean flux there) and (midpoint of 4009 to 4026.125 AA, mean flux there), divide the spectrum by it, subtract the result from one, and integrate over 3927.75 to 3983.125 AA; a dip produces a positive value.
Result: 7.9 AA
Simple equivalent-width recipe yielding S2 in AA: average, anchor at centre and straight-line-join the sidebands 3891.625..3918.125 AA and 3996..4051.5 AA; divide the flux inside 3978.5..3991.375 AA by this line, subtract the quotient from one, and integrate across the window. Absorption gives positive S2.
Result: 0.06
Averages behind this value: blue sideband 3.42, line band 3.73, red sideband 3.9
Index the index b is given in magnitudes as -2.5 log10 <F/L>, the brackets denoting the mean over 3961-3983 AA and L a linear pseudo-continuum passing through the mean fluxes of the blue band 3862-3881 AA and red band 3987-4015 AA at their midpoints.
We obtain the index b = 0.325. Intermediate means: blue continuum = 3.63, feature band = 2.77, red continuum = 3.76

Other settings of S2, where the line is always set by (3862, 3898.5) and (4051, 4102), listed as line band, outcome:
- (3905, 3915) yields -0.69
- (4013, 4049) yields -3.85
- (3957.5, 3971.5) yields 3.74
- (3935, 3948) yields 0.16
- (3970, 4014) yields -0.26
